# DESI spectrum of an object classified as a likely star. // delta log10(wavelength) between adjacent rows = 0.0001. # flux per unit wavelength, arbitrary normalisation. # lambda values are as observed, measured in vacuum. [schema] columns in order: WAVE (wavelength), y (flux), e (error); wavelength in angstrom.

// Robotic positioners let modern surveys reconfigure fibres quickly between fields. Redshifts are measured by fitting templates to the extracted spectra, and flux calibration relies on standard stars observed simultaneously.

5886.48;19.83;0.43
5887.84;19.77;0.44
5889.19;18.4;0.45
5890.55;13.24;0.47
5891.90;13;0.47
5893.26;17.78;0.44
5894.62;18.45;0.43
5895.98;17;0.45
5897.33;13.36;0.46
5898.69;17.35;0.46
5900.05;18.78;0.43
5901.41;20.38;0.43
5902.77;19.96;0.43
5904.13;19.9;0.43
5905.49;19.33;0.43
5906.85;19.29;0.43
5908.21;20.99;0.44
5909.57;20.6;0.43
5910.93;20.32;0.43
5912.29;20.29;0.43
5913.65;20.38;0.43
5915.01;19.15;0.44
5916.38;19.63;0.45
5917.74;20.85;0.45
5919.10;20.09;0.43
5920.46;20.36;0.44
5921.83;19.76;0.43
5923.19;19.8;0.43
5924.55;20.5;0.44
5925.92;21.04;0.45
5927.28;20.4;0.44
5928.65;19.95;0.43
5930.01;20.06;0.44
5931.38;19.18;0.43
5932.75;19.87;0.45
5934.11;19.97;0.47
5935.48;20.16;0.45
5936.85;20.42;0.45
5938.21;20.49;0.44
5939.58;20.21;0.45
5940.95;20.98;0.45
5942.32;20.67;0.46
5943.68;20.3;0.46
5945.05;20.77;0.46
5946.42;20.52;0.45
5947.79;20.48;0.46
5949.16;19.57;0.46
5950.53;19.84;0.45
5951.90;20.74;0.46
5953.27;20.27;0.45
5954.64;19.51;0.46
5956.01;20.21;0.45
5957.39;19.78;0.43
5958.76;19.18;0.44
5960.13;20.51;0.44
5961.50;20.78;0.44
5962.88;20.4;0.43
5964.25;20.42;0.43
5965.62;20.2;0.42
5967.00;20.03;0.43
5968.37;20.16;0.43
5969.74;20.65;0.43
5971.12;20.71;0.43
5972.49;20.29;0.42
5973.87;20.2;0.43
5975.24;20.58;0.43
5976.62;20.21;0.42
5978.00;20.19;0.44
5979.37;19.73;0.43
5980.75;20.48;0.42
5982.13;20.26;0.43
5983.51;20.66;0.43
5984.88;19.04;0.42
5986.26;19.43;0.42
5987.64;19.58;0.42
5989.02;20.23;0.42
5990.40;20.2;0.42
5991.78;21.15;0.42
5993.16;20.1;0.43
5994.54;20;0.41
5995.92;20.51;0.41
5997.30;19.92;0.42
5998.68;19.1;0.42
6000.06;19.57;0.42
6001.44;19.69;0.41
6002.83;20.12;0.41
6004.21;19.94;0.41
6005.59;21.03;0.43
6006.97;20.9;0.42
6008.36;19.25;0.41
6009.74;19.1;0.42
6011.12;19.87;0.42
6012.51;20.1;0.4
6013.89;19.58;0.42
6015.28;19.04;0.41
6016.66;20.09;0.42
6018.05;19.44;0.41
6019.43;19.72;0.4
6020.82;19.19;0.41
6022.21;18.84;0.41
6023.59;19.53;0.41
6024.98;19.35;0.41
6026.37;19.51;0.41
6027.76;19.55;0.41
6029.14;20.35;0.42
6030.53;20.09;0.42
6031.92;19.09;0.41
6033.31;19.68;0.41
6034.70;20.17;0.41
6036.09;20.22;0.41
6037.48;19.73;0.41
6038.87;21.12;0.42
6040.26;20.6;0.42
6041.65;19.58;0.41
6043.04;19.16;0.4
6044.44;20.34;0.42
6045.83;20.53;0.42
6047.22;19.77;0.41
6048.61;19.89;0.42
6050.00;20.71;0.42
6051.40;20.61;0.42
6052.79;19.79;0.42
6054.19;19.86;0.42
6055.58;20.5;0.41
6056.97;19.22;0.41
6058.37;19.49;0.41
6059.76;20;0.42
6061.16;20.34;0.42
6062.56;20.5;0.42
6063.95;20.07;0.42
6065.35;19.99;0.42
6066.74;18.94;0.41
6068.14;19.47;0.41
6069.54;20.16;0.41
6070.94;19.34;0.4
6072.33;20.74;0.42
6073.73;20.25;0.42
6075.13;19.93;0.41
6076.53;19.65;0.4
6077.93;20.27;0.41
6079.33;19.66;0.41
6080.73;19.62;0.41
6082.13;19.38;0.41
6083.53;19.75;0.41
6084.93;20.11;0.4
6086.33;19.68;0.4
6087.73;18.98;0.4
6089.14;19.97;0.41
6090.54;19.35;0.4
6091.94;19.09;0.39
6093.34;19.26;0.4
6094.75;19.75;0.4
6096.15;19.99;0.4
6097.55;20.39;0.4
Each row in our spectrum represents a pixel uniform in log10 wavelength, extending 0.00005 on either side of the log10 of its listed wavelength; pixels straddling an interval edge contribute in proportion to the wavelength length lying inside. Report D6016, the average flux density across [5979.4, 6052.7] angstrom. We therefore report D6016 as 19.9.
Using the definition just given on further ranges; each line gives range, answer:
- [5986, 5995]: 20.1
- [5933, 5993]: 20.2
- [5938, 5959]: 20.2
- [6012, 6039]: 19.7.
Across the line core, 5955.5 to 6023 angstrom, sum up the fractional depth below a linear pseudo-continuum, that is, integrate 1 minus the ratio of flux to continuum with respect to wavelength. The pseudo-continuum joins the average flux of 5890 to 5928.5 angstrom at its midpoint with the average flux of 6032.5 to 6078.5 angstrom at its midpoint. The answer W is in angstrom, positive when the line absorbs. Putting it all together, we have -1.5 angstrom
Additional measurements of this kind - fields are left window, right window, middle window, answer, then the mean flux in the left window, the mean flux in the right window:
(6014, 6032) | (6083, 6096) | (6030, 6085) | -1.1 angstrom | 19.5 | 19.6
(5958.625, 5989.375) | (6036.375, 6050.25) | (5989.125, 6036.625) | 0.8 angstrom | 20.2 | 20.1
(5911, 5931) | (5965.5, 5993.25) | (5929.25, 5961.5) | 0.0 angstrom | 20.2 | 20.2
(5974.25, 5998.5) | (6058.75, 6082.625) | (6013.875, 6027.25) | 0.4 angstrom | 20.1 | 19.9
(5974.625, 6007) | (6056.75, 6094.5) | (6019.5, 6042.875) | 0.2 angstrom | 20.1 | 19.8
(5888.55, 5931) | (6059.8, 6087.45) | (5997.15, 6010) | -0.2 angstrom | 19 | 19.9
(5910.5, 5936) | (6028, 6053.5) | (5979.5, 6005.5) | 0.1 angstrom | 20.1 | 20.1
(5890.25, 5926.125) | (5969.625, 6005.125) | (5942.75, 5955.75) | -0.4 angstrom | 19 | 20.1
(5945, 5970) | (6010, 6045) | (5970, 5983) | -0.2 angstrom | 20.2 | 19.7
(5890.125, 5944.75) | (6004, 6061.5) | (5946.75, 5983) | -1.1 angstrom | 19.4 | 19.9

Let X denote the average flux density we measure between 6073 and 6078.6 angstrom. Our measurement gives 20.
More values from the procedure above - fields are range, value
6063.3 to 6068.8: 19.6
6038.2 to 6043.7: 20.1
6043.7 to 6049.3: 20.1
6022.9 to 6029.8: 19.7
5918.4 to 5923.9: 20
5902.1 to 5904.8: 19.9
